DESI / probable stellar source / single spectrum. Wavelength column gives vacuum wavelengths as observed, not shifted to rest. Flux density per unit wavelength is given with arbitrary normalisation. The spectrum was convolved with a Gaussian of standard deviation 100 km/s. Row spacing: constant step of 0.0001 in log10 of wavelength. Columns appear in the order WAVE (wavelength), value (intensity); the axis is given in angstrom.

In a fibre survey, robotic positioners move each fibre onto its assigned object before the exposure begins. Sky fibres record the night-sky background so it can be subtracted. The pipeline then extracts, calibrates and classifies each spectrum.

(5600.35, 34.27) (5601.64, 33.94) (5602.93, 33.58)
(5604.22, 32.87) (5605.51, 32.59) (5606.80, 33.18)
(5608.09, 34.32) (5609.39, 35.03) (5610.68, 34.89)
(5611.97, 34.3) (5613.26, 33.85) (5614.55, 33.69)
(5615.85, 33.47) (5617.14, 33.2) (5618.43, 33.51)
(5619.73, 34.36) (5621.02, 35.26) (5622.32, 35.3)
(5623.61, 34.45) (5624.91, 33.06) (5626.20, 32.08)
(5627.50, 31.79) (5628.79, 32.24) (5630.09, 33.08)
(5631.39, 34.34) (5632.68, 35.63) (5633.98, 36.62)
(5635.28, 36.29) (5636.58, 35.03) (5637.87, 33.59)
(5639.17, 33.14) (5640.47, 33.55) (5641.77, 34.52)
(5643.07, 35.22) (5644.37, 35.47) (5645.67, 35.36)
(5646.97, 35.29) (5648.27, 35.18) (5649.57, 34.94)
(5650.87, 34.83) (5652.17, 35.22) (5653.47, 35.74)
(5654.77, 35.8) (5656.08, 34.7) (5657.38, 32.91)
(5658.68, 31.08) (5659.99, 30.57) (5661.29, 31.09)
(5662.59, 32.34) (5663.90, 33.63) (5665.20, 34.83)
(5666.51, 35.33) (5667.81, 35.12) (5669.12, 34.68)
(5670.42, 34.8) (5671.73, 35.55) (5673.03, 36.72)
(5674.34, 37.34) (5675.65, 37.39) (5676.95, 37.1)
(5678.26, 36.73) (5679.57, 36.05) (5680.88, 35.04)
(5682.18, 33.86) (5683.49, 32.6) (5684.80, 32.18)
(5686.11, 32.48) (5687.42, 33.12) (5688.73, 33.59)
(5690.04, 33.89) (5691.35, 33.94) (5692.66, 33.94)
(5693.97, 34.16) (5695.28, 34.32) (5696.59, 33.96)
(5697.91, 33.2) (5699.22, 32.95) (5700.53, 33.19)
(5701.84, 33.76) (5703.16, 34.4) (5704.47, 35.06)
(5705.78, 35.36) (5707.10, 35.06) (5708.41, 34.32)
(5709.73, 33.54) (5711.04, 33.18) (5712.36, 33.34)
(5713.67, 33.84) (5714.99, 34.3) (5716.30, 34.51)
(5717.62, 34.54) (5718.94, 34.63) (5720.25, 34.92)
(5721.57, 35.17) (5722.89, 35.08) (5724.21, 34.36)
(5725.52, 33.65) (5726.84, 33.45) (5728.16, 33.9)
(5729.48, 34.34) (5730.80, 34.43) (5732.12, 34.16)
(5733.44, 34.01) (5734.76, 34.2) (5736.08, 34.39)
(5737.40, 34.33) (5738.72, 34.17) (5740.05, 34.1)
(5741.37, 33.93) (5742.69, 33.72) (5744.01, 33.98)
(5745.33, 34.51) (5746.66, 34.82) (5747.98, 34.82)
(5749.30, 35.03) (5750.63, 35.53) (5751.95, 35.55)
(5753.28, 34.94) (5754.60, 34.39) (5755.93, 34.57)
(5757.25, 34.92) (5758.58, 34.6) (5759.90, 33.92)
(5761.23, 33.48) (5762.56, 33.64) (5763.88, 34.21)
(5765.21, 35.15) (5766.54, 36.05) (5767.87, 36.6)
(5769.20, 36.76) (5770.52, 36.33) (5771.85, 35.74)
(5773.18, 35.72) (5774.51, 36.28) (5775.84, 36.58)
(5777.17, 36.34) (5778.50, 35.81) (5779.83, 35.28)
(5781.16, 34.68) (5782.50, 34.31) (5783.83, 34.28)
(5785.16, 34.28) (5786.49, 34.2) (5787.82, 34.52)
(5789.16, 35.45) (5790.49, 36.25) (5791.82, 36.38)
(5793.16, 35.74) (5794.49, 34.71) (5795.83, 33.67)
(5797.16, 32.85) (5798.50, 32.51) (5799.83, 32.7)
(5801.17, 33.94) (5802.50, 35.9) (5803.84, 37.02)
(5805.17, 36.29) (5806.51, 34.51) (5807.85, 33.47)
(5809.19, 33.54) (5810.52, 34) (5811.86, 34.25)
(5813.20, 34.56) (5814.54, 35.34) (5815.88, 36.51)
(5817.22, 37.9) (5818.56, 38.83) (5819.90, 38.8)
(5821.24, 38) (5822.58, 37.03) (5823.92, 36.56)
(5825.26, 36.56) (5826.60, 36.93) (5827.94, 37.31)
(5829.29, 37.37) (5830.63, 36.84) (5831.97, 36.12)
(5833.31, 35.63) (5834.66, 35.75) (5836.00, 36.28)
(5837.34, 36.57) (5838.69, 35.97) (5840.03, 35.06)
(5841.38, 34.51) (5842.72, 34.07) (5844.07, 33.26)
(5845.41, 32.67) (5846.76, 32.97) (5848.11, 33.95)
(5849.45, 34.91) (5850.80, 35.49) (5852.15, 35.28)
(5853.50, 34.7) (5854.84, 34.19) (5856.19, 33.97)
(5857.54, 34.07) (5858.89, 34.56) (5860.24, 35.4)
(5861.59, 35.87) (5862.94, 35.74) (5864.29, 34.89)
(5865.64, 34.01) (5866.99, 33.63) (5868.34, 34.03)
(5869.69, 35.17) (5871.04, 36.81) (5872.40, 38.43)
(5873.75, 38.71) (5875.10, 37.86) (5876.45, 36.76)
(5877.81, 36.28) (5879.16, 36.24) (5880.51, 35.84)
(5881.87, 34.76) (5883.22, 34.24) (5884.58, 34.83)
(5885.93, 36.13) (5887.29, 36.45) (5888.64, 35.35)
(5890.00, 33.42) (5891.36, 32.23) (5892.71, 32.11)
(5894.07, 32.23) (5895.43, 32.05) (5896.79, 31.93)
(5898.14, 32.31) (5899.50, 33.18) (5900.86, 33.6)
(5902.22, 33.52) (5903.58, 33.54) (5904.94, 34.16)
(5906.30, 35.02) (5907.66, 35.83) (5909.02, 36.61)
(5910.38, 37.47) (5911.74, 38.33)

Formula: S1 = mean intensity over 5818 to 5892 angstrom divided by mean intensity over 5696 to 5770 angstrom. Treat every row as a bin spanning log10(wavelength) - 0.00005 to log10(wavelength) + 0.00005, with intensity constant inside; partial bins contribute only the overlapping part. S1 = 1.03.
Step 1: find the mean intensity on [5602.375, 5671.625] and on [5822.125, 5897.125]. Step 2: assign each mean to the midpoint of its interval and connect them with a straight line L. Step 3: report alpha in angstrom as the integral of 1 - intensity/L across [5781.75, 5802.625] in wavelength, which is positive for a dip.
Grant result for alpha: 0.25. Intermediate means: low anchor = 34.1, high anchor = 35.2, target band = 34.4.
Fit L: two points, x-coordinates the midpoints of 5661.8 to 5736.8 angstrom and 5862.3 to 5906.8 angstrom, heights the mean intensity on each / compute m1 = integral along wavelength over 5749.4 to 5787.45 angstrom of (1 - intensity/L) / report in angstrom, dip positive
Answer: -0.71 angstrom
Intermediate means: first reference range 34.4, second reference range 34.7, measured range 35.1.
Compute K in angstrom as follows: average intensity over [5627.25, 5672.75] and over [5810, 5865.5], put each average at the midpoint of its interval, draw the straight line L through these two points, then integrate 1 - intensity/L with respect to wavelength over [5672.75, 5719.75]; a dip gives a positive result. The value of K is 0.4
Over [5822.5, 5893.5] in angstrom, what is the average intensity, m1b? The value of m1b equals 35.3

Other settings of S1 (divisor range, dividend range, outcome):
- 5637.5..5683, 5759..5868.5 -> 1.02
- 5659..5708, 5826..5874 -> 1.03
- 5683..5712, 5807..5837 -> 1.07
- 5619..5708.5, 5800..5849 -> 1.04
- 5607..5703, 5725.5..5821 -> 1.02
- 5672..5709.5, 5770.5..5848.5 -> 1.03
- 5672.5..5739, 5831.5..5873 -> 1.02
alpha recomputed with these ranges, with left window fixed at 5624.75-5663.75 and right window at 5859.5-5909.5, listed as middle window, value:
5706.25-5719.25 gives 0.0 angstrom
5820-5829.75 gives -0.7 angstrom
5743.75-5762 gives -0.1 angstrom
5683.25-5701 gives 0.4 angstrom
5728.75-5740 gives 0.0 angstrom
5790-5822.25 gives -0.7 angstrom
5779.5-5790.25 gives -0.1 angstrom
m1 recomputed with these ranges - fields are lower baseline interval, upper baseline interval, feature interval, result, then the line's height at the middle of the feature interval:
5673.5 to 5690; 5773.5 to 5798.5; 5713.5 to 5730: 0.2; 34.9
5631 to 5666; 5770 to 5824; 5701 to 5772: 0.8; 34.9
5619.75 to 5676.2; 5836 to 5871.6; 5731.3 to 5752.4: 0.1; 34.6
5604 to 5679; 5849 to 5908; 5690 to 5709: 0.2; 34.5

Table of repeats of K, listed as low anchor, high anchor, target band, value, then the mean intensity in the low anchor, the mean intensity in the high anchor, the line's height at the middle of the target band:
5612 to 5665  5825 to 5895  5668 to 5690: -0.4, 34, 35.2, 34.3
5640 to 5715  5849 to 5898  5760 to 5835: -1.8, 34.3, 34.9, 34.7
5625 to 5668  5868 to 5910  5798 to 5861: -1.3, 34.1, 34.8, 34.7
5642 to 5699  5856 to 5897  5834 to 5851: 0.1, 34.4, 35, 34.9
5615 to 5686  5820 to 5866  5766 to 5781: -0.4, 34.4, 35.4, 35.1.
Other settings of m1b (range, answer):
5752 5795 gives 35.2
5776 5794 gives 35.2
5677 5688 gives 34.2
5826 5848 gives 35.4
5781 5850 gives 35.3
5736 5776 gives 34.9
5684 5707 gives 33.8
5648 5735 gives 34.3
